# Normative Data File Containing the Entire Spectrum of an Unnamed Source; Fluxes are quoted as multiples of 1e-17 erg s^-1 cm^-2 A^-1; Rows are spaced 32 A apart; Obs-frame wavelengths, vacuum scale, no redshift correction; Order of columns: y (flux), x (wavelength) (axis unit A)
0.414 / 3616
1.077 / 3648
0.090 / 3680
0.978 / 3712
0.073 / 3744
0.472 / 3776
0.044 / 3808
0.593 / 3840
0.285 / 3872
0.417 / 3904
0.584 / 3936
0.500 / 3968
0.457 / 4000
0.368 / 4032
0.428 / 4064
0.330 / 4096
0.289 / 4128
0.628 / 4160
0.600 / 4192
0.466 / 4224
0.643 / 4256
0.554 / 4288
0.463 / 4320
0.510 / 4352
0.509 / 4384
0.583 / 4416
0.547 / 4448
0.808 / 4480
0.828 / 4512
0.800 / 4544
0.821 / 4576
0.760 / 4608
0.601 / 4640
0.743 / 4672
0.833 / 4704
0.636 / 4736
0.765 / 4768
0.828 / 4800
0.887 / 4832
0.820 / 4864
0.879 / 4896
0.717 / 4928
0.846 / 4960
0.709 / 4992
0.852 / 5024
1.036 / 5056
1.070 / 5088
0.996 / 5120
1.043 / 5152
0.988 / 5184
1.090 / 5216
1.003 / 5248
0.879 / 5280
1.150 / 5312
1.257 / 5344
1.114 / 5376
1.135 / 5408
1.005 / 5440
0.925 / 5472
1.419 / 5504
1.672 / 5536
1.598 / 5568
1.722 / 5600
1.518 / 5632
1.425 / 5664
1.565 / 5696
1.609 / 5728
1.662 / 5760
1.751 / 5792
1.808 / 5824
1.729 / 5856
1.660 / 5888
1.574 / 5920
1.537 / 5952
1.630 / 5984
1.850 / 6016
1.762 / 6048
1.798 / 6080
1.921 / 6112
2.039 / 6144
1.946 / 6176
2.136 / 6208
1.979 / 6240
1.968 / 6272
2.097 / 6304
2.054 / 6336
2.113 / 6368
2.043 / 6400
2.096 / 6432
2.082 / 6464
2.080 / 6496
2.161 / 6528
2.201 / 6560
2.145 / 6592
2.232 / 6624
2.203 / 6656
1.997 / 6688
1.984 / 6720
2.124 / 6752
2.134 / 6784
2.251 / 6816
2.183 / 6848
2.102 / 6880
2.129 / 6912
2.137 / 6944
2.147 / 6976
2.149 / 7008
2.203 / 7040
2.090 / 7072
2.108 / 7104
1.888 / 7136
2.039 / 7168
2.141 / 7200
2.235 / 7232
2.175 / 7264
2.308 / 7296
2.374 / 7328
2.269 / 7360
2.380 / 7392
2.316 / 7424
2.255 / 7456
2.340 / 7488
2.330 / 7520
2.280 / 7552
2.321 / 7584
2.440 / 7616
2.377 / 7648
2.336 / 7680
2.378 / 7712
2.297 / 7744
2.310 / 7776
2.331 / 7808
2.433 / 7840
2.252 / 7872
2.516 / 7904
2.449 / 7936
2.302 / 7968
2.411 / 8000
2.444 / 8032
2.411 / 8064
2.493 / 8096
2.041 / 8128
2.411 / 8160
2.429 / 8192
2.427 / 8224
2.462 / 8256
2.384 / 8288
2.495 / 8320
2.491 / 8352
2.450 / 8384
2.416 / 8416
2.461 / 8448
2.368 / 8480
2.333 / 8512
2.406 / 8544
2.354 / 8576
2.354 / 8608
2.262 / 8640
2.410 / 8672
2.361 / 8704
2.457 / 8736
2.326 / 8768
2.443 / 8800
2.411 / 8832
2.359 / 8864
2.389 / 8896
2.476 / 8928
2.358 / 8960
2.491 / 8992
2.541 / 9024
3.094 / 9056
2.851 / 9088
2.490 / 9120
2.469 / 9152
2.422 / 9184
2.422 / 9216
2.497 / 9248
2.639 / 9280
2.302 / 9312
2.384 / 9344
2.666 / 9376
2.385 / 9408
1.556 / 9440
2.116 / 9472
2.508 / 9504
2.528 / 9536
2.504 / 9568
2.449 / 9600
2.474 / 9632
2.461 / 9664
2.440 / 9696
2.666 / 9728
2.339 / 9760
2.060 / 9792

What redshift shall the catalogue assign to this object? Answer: 0.379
